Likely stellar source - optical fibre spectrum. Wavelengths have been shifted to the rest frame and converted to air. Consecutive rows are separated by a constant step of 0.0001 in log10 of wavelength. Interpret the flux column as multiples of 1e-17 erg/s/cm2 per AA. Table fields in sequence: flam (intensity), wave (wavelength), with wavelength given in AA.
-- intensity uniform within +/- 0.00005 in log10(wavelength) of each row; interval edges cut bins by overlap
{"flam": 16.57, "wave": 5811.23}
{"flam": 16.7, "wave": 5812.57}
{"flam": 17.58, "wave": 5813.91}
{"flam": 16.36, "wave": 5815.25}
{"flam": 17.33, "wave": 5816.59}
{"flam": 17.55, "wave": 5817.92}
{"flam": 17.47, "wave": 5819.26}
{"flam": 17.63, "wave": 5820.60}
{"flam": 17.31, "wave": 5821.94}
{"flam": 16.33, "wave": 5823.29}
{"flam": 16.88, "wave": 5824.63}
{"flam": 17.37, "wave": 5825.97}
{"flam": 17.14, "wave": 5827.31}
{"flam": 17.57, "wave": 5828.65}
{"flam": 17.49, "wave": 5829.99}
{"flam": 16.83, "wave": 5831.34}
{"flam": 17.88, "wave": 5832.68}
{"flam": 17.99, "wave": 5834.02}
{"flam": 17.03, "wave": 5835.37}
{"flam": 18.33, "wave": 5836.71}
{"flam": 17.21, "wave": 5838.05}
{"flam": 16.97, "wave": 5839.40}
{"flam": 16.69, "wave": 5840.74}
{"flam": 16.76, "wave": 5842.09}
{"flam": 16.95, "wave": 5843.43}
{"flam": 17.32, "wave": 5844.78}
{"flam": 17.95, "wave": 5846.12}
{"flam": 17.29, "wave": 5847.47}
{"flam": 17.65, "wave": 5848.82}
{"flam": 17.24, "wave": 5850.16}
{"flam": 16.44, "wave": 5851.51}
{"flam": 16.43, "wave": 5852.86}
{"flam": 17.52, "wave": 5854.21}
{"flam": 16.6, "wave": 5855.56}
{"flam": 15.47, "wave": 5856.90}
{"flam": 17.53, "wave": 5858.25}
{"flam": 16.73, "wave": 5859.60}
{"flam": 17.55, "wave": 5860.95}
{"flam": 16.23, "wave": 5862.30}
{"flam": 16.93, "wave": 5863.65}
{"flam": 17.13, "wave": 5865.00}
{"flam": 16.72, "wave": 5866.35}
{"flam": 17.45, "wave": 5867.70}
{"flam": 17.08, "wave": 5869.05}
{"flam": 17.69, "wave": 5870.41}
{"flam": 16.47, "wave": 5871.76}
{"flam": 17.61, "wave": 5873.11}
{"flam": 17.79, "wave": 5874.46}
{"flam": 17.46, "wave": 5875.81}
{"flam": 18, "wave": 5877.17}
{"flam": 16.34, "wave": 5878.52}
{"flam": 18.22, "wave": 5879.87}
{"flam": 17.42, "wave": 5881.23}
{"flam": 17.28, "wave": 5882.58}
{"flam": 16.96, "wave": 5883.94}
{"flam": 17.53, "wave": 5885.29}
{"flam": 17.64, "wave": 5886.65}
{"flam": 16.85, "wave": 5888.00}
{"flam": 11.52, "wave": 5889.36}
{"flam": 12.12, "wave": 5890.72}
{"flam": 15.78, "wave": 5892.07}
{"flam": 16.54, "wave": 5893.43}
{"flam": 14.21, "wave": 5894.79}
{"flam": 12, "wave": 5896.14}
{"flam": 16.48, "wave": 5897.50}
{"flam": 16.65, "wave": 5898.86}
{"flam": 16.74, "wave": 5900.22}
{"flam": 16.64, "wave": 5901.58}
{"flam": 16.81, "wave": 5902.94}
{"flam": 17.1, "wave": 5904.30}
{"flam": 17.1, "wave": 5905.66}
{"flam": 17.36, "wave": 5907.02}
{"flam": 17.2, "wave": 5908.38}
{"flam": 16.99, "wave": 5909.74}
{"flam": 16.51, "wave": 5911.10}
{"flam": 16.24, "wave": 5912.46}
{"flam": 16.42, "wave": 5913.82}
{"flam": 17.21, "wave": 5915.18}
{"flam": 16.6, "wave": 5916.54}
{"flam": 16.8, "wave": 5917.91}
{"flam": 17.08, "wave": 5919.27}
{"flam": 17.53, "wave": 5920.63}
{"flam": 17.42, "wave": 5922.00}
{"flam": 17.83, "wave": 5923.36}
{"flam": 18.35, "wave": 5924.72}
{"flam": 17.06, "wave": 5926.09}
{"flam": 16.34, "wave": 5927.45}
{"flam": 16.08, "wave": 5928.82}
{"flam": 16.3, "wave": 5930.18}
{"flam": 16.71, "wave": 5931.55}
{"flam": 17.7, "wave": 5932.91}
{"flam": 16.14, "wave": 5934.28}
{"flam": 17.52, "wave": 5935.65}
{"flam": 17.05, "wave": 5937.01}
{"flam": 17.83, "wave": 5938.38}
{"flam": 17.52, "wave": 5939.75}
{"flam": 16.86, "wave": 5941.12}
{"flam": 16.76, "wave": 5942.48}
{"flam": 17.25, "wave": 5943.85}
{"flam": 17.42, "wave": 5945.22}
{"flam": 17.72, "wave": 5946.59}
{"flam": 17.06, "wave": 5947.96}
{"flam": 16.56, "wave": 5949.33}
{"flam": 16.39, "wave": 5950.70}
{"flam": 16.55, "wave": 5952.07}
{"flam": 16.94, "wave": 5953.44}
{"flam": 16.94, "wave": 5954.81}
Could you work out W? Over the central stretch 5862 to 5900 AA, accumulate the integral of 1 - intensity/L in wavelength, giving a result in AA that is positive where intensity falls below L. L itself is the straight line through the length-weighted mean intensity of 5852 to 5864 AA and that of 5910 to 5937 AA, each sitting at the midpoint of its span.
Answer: 0.9 AA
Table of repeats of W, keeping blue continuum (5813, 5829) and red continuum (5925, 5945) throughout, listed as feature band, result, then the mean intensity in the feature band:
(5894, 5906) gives 0.8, 15.9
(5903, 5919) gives 0.1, 16.9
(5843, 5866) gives 0.2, 17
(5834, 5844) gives 0.0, 17.2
